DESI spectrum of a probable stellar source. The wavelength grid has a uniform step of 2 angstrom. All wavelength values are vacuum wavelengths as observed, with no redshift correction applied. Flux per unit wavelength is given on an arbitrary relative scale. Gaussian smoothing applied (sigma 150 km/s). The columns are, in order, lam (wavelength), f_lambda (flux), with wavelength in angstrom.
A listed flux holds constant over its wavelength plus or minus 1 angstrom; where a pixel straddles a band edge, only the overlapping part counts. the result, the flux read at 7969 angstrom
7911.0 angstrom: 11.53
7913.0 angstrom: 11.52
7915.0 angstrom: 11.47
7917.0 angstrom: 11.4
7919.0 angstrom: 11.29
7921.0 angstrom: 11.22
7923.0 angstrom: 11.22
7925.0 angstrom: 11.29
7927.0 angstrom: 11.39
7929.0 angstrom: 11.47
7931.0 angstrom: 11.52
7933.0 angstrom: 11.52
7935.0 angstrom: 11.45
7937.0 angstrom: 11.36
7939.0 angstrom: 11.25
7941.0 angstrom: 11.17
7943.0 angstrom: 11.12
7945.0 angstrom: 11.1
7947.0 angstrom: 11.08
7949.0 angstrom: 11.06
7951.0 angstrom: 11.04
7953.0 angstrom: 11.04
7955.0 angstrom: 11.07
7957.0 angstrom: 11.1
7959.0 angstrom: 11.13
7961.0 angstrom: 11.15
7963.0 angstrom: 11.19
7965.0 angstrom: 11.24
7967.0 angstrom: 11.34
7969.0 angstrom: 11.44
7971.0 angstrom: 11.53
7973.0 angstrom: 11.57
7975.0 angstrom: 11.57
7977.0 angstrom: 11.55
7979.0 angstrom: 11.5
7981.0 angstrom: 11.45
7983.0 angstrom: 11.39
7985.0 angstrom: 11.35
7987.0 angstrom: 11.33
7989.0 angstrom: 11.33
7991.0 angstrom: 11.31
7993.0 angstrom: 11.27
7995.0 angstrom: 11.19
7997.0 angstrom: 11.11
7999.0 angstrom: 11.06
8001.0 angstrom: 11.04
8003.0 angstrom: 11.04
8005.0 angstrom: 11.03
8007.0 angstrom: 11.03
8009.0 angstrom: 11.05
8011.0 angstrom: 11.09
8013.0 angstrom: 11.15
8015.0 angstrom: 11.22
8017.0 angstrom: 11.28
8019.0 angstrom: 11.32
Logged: 11.44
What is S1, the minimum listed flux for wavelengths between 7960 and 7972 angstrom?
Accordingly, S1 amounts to 11.15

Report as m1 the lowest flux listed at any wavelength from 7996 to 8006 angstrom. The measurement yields 11.03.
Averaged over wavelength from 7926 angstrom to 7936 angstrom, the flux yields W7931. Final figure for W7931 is 11.5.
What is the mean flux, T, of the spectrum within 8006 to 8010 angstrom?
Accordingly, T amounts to 11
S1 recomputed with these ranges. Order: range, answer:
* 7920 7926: 11.22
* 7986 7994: 11.27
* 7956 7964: 11.1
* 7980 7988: 11.33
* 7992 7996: 11.19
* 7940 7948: 11.08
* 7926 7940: 11.25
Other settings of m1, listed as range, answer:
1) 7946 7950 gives 11.06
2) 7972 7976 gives 11.57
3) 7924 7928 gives 11.29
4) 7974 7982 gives 11.45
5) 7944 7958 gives 11.04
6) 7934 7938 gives 11.36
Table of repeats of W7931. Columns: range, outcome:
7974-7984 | 11.5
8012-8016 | 11.2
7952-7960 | 11.1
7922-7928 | 11.3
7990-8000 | 11.2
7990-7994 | 11.3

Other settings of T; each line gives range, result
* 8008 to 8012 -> 11.1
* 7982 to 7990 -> 11.4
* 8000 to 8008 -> 11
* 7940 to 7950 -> 11.1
